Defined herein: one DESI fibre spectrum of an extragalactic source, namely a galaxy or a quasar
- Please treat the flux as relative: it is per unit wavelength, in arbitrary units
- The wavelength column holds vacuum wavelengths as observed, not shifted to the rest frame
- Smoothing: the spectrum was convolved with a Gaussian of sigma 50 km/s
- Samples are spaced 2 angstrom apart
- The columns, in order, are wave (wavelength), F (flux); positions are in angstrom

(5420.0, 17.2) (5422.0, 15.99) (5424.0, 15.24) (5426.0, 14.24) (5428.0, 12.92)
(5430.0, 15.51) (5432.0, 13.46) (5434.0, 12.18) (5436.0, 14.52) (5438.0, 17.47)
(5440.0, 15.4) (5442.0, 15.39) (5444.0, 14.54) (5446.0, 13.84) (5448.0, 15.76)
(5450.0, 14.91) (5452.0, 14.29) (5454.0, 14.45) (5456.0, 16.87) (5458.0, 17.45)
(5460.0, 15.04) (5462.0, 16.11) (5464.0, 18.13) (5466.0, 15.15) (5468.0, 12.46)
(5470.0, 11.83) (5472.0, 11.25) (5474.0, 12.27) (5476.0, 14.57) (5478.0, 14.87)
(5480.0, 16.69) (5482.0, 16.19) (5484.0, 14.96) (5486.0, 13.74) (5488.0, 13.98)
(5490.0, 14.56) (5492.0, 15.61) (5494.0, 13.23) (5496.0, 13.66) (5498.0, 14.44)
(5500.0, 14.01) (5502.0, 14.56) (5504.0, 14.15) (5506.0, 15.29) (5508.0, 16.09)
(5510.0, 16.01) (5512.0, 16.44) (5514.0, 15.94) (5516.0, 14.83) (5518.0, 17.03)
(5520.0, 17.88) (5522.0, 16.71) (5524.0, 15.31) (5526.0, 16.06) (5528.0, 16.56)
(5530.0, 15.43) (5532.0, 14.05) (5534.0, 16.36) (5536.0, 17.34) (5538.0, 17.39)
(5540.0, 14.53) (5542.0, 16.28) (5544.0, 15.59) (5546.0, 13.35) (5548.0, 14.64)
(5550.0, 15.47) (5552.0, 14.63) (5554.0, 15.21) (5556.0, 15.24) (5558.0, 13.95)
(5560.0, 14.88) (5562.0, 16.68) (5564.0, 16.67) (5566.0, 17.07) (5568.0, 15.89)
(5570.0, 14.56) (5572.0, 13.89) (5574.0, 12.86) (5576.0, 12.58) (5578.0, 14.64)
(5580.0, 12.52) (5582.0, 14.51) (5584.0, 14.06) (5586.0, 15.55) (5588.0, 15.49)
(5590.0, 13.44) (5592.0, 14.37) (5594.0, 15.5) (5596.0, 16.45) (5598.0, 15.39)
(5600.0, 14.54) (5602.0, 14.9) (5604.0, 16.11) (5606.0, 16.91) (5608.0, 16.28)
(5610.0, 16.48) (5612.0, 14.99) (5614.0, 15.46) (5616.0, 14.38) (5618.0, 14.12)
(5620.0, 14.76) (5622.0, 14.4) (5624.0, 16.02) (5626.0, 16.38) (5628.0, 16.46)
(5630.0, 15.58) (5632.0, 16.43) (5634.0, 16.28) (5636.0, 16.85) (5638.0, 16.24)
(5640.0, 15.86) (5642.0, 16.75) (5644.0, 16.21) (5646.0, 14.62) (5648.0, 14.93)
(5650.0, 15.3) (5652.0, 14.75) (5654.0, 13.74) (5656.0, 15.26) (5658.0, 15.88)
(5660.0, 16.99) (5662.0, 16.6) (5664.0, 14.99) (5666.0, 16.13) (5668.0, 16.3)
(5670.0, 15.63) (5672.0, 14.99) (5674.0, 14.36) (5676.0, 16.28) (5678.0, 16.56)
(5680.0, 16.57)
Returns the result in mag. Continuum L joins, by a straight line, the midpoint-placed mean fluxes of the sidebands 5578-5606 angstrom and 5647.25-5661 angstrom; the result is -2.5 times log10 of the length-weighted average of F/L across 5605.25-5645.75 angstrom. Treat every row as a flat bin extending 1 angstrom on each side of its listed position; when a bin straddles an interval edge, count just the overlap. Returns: -0.05 mag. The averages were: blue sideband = 14.9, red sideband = 15.3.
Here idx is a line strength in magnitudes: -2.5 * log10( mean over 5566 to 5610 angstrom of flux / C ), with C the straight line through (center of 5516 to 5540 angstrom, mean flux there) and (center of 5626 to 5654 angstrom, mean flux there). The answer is 0.080 mag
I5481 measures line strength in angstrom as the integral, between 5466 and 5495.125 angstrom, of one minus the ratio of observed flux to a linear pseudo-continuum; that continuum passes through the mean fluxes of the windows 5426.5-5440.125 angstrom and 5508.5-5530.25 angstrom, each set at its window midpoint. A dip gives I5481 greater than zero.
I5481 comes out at 2.6 angstrom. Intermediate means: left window 14.4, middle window 14.1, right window 16.2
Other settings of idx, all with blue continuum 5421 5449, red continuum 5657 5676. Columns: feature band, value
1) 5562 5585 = 0.06 mag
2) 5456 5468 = -0.09 mag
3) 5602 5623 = 0.01 mag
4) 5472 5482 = 0.04 mag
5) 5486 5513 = 0.02 mag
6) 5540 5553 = 0.02 mag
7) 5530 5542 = -0.05 mag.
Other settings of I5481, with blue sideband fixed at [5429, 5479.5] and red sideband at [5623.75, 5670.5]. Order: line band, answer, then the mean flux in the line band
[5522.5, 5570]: -1.0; 15.6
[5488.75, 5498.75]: 0.4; 14.3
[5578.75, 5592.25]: 1.1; 14.3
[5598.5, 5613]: -0.1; 15.7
